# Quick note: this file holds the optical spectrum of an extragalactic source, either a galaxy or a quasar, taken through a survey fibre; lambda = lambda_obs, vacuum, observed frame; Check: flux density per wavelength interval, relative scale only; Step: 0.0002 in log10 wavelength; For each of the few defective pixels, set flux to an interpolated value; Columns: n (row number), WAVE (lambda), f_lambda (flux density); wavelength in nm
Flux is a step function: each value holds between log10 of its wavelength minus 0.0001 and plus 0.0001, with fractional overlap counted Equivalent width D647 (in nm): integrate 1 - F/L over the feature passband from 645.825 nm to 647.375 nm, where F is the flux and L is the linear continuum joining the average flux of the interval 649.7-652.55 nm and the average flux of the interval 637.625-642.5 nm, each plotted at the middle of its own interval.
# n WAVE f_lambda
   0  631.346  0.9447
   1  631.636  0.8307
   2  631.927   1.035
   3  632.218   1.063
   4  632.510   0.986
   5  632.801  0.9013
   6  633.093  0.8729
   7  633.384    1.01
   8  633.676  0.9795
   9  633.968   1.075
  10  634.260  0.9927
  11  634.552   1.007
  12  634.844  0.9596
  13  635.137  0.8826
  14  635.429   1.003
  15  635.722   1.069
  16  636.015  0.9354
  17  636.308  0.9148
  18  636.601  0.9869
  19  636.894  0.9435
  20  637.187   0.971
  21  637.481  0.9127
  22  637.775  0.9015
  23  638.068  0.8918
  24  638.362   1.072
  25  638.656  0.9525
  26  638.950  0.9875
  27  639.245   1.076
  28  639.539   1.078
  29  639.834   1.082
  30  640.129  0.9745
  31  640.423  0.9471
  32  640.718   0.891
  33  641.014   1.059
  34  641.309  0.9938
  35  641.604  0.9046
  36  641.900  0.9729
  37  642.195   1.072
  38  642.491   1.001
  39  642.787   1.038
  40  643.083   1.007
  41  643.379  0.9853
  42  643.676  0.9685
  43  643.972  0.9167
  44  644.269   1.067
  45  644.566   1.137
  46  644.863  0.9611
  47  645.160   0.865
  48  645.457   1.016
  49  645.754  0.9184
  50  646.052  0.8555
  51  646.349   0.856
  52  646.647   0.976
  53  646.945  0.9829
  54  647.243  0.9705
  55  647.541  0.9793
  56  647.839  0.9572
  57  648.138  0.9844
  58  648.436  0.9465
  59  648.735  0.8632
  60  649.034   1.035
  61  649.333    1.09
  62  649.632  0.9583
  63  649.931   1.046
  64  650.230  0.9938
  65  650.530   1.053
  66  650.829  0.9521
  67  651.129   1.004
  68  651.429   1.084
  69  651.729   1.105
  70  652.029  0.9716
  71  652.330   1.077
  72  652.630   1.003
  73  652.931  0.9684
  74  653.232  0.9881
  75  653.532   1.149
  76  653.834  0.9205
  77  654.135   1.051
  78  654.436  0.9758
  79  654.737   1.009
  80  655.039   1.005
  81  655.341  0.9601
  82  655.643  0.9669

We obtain 0.13 nm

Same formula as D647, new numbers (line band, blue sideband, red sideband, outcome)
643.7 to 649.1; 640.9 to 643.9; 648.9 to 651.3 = 0.26 nm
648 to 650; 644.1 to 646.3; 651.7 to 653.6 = 0.02 nm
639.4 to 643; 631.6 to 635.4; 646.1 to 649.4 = -0.13 nm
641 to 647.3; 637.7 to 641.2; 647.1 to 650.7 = 0.10 nm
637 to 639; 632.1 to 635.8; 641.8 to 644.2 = 0.07 nm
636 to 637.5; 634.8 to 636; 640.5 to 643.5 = 0.05 nm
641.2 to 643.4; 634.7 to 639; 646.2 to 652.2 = -0.06 nm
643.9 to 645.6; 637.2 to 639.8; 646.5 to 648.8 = -0.05 nm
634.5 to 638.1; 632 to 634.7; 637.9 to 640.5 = 0.16 nm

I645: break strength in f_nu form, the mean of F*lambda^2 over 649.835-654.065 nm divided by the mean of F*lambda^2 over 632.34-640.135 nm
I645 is 1.10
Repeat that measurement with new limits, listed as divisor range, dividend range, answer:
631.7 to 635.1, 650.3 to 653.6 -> 1.11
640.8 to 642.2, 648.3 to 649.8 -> 1.01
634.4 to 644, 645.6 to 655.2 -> 1.05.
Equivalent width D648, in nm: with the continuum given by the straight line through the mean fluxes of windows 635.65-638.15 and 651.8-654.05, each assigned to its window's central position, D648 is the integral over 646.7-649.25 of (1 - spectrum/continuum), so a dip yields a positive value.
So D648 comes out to 0.06 nm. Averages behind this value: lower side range 0.945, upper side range 1.02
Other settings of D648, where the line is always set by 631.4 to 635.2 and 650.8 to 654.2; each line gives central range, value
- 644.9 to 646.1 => 0.097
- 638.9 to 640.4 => -0.072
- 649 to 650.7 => -0.019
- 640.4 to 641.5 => 0.021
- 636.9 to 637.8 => 0.043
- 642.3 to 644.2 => 0.013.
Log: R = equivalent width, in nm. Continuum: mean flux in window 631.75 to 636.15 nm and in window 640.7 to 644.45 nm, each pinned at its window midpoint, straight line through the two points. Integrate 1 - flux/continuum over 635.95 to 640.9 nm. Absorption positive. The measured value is 0.08 nm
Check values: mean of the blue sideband 0.984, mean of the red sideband 0.995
